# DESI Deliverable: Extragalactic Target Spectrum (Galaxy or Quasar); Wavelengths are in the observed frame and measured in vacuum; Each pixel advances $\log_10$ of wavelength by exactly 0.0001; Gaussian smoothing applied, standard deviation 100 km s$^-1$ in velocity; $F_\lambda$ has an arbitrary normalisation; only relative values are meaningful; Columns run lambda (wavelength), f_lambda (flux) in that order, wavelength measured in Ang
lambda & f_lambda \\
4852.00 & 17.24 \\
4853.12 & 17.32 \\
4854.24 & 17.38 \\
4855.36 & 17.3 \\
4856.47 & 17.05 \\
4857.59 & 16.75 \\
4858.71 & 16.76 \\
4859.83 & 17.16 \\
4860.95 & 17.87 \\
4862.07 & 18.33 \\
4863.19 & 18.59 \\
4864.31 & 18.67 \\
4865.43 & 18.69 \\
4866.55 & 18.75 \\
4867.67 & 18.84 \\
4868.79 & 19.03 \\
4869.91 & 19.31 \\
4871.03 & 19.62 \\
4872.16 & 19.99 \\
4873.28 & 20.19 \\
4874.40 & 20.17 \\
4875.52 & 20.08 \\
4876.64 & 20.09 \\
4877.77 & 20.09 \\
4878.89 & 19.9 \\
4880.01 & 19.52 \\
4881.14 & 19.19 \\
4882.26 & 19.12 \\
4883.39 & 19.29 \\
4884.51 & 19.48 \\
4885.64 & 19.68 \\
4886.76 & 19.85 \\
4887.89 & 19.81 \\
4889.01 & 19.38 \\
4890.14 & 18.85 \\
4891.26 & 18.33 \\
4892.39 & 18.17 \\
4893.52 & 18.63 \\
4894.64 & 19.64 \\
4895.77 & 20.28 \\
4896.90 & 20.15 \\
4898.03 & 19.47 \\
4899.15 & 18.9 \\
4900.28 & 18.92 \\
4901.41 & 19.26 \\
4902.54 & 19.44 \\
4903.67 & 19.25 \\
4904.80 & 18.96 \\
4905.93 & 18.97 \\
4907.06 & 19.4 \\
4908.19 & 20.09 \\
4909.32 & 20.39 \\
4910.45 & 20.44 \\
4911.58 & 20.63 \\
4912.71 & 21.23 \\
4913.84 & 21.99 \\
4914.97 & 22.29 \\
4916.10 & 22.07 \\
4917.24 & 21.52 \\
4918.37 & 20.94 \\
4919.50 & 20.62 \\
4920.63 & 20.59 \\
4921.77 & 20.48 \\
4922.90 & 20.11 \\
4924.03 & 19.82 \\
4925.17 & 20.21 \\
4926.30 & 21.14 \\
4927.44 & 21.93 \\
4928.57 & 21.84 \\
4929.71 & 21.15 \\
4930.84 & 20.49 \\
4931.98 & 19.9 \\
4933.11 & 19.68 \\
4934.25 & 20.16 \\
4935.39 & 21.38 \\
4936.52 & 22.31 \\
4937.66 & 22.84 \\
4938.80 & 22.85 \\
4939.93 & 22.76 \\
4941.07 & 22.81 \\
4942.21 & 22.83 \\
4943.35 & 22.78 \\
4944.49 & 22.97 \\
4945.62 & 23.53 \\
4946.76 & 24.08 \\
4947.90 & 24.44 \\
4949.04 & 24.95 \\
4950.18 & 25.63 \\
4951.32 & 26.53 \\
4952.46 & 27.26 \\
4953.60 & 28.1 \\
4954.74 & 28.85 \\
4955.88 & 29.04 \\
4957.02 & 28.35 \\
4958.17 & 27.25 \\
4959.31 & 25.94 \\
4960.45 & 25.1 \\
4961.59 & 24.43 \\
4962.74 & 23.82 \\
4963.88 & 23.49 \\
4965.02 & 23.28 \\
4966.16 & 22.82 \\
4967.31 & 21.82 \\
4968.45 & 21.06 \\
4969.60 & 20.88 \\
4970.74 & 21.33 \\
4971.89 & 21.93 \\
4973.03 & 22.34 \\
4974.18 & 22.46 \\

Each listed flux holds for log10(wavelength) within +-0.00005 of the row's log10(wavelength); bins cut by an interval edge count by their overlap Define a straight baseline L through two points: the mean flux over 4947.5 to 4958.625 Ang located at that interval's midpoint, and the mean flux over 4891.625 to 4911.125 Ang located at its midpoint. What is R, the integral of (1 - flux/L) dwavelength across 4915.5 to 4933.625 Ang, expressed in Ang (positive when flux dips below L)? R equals 1.6 Ang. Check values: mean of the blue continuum 19.4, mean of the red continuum 27.1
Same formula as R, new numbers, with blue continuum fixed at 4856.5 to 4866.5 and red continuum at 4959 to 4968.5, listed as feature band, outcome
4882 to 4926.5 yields 0.7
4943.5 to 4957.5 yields -1.9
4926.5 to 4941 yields 0.3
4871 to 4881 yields -0.7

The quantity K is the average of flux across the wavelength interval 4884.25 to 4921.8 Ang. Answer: 19.9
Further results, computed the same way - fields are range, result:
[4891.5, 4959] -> 21.9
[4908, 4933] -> 20.9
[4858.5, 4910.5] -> 19.3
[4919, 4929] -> 20.7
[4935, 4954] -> 24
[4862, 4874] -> 19.1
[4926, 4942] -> 21.5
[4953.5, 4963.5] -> 26.6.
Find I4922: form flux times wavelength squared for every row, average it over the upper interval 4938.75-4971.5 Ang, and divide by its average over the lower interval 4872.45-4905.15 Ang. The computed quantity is 1.3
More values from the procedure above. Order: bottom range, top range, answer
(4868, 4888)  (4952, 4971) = 1.31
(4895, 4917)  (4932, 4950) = 1.14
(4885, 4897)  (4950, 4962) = 1.44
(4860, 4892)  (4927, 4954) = 1.23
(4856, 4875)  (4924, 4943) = 1.19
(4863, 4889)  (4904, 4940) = 1.09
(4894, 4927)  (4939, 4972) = 1.23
